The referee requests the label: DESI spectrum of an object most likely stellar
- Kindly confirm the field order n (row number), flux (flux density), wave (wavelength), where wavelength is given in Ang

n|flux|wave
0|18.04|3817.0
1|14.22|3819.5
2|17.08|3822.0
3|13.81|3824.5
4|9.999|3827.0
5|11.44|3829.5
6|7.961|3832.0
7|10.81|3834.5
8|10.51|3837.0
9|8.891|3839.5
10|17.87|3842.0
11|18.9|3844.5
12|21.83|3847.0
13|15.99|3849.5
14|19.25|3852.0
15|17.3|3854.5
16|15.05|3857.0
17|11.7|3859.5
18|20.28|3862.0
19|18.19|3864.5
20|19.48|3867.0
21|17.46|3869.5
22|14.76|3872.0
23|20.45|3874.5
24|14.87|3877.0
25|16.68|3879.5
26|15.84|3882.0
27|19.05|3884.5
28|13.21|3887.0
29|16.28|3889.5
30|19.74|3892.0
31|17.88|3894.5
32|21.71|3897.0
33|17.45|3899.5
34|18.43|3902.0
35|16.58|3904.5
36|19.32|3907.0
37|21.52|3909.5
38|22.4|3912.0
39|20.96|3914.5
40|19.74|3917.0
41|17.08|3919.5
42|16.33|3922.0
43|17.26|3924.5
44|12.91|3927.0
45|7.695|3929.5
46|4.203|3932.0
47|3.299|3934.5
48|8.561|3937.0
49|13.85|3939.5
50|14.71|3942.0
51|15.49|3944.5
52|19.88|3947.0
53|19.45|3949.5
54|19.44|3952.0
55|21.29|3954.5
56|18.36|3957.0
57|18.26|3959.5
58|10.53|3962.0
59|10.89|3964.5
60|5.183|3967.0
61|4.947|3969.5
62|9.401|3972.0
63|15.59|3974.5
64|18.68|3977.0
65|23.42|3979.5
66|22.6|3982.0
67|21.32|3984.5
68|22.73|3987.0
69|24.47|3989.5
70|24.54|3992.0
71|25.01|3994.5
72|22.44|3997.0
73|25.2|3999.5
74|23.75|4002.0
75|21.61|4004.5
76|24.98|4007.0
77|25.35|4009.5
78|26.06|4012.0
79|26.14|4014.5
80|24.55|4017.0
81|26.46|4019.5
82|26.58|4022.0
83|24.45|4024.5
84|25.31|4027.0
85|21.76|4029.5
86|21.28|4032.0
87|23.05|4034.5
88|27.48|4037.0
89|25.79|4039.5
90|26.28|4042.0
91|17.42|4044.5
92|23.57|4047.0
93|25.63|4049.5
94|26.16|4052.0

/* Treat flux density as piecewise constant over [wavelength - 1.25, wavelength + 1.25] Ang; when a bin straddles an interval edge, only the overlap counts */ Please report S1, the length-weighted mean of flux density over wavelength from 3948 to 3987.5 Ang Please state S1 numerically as 16.3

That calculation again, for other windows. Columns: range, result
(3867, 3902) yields 17.5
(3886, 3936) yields 16.2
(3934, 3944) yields 11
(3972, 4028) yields 23.4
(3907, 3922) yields 19.9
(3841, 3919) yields 18.1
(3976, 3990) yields 22.1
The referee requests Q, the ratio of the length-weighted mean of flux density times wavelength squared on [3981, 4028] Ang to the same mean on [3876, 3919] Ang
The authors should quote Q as 1.4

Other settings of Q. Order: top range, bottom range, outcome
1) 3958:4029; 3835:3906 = 1.31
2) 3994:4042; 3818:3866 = 1.81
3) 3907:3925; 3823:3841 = 1.90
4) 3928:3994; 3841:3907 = 0.92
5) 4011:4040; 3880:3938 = 1.65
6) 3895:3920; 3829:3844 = 1.74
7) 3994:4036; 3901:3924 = 1.34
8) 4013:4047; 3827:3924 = 1.56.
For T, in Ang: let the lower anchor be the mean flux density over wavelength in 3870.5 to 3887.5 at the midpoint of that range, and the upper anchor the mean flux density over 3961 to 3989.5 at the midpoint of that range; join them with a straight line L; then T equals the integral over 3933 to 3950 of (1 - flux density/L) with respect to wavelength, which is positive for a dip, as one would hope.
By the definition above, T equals 2.8 Ang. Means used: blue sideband 16.6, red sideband 15.5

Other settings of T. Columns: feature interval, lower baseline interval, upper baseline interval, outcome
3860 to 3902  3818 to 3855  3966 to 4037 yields -3.24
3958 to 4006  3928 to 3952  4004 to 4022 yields 3.99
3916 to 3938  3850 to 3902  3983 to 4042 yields 8.86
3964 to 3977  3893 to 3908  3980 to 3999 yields 7.19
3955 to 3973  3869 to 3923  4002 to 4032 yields 8.42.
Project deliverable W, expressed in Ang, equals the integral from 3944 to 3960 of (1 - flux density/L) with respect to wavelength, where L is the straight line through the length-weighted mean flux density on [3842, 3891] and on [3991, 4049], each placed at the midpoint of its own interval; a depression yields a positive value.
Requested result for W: 1.6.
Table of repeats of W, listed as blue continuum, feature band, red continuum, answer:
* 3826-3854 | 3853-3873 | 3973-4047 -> -1.9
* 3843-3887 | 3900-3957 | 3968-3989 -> 4.6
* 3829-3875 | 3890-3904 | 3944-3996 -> -2.0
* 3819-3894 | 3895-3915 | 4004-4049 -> -1.7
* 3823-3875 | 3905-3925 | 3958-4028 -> -1.8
